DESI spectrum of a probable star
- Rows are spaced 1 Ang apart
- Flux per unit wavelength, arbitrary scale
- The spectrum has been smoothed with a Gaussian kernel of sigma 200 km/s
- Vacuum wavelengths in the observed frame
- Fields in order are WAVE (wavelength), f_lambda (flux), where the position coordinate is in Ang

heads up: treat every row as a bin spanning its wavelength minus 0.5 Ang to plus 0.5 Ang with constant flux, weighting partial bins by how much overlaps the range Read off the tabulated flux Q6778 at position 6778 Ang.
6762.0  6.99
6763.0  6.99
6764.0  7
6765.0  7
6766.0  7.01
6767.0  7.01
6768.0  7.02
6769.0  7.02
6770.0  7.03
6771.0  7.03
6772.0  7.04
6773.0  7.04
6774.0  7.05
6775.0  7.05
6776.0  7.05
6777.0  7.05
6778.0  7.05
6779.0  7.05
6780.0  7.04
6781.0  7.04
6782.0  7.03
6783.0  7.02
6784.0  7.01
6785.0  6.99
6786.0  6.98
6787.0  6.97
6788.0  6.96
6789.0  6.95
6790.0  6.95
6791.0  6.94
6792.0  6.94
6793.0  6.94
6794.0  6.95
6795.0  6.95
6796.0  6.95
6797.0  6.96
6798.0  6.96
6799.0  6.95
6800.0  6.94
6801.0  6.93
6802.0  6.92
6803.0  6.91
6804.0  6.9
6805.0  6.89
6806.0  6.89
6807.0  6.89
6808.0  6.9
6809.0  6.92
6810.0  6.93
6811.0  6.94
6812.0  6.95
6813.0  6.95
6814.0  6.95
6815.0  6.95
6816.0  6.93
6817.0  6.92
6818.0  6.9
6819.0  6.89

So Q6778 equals 7.05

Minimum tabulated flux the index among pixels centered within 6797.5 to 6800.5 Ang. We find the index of 6.94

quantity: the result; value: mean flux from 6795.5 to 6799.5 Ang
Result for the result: 6.96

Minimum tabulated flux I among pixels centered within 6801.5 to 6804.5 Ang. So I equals 6.9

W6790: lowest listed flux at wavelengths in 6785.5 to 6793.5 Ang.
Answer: 6.94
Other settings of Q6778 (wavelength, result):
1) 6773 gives 7.04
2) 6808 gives 6.9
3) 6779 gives 7.05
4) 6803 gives 6.91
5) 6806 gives 6.89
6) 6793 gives 6.94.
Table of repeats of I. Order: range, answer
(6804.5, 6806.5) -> 6.89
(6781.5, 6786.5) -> 6.98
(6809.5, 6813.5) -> 6.93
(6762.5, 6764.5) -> 6.99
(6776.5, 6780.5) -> 7.04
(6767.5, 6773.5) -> 7.02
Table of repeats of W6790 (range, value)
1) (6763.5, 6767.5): 7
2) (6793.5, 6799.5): 6.95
